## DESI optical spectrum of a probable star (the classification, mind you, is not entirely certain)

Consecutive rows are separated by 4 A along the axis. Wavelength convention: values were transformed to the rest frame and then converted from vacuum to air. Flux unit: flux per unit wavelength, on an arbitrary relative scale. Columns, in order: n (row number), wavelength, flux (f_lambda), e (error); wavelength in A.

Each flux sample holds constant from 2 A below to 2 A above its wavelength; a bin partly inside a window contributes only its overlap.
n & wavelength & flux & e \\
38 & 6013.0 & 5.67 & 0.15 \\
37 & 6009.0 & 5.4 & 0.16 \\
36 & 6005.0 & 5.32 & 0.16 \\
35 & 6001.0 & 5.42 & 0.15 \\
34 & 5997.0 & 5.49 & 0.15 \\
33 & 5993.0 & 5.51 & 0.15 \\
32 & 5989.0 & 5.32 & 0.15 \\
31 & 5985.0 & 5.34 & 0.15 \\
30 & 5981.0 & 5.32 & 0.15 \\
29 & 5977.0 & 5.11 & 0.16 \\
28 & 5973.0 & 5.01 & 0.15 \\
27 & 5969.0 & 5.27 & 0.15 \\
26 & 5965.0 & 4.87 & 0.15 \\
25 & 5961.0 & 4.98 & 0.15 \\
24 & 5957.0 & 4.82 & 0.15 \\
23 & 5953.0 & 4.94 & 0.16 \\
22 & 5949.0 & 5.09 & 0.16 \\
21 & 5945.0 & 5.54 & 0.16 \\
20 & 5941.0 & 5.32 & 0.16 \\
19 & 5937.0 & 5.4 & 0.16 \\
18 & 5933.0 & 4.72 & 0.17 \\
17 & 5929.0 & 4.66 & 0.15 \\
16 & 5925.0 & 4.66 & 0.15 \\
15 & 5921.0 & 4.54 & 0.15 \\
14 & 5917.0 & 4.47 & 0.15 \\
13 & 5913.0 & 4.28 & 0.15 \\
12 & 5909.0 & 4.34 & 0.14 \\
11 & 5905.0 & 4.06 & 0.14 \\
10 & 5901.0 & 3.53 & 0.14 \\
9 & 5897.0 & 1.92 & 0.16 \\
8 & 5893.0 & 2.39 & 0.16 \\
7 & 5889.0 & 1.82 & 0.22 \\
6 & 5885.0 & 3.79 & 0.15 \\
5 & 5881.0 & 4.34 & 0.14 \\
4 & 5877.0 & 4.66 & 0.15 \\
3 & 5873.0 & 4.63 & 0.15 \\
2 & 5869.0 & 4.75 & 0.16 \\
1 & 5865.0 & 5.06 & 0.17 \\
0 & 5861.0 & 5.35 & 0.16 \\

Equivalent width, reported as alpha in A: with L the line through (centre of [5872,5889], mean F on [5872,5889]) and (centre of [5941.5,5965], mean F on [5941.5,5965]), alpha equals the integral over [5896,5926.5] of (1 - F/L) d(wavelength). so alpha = 3.1 A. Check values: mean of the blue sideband 4.04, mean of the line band 4.03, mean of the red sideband 5.07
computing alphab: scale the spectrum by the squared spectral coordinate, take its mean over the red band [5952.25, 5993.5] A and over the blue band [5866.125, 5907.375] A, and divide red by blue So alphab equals 1.46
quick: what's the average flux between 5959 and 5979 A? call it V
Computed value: 5.05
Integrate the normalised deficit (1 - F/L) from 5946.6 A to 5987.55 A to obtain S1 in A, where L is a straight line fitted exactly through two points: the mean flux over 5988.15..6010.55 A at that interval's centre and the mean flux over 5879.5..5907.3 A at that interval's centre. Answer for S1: -3.3 A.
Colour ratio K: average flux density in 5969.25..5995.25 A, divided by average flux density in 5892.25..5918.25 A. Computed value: 1.46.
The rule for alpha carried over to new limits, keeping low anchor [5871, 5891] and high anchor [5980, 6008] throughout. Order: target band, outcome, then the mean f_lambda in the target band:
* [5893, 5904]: 3.5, 2.79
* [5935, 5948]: -2.0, 5.39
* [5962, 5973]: 0.0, 5.05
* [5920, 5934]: -0.5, 4.65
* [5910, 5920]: -0.2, 4.39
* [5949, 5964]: -0.2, 4.93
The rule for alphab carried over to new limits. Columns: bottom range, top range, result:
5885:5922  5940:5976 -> 1.49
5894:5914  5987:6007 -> 1.58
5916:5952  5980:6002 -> 1.11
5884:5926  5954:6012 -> 1.49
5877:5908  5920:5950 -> 1.56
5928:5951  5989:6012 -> 1.08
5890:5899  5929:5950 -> 2.48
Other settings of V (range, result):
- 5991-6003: 5.47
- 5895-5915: 3.63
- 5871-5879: 4.64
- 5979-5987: 5.33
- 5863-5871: 4.9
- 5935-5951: 5.34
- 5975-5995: 5.32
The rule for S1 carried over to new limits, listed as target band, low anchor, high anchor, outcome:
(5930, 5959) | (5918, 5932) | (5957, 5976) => -1.8 A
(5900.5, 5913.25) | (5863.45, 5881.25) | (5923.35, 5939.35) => 1.9 A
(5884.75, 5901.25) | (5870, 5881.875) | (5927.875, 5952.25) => 7.8 A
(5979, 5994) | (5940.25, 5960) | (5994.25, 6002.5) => 0.0 A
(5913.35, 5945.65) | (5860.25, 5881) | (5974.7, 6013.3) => 1.4 A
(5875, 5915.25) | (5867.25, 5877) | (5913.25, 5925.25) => 9.4 A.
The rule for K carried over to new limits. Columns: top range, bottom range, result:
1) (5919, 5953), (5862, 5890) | 1.17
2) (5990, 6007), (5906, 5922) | 1.24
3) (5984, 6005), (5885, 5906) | 1.95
